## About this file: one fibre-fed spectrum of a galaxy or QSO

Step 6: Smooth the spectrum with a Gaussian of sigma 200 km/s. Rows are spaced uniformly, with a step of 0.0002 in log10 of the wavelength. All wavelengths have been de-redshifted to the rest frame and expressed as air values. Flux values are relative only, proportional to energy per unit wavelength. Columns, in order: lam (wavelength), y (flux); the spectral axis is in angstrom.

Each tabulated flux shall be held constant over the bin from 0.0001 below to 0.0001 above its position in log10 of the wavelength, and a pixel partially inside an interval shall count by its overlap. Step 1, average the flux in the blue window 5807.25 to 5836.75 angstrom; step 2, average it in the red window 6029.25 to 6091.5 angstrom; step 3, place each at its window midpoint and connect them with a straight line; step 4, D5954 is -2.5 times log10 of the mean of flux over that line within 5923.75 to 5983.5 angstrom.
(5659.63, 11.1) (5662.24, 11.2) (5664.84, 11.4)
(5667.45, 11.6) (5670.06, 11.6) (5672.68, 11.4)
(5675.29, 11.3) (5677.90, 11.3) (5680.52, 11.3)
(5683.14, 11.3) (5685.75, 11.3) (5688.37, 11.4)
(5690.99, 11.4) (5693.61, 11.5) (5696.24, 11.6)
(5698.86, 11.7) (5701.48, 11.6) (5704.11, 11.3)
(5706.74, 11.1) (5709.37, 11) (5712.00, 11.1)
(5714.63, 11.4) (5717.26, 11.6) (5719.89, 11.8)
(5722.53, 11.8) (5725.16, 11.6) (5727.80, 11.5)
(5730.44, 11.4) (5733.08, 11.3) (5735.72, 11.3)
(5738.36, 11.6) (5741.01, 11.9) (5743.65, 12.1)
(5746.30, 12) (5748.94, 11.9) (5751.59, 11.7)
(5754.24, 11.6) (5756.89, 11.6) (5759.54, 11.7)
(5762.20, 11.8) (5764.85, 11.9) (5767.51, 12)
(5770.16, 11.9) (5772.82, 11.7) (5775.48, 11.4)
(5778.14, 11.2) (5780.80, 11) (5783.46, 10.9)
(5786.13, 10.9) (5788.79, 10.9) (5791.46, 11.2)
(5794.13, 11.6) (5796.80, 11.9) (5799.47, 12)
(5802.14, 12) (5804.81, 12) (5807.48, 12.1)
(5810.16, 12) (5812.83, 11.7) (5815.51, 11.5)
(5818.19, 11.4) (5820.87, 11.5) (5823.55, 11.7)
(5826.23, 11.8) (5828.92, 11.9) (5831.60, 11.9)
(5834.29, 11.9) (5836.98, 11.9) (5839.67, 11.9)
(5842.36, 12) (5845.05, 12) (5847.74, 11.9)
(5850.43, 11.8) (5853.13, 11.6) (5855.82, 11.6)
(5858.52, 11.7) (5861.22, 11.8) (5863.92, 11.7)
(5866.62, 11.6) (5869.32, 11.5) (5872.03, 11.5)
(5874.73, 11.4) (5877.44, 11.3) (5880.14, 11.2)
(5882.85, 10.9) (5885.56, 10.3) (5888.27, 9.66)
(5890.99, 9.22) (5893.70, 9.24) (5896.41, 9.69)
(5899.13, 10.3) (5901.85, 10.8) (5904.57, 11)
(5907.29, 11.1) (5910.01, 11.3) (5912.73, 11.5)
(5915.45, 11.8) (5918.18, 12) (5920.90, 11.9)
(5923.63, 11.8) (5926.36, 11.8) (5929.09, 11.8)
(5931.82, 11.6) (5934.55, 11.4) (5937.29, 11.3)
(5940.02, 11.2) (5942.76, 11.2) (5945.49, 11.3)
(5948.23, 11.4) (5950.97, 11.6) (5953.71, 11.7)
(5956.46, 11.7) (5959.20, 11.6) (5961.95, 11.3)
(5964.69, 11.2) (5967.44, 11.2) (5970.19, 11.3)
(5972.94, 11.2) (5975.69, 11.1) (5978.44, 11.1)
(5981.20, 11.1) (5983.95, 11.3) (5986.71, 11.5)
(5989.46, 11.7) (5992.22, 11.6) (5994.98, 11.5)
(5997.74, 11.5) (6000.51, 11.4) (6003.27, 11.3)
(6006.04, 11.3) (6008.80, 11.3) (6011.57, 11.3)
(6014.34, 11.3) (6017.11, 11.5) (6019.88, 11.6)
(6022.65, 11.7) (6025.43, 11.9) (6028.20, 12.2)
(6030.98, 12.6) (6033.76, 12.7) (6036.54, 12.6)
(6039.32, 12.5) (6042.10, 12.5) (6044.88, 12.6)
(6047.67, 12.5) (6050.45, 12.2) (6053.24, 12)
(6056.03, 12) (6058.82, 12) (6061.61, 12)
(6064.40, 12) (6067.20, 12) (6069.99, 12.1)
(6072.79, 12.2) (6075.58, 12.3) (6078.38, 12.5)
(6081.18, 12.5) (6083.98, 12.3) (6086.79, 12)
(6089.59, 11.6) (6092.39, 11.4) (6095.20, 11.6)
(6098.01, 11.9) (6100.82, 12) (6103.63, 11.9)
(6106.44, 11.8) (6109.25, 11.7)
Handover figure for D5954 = 0.06 mag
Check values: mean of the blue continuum 11.8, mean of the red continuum 12.3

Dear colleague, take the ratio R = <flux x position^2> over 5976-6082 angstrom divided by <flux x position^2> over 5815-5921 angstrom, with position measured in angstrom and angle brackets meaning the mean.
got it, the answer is 1.1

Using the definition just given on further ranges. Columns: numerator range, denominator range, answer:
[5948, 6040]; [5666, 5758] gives 1.11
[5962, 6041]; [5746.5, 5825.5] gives 1.07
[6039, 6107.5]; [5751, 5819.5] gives 1.15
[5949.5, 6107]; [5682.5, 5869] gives 1.11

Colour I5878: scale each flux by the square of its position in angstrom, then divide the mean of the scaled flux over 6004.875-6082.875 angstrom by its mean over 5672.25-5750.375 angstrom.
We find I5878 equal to 1.18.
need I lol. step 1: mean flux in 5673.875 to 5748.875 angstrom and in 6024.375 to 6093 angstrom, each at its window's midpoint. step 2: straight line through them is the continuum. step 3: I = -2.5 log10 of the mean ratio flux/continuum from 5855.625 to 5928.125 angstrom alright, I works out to 0.07 mag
